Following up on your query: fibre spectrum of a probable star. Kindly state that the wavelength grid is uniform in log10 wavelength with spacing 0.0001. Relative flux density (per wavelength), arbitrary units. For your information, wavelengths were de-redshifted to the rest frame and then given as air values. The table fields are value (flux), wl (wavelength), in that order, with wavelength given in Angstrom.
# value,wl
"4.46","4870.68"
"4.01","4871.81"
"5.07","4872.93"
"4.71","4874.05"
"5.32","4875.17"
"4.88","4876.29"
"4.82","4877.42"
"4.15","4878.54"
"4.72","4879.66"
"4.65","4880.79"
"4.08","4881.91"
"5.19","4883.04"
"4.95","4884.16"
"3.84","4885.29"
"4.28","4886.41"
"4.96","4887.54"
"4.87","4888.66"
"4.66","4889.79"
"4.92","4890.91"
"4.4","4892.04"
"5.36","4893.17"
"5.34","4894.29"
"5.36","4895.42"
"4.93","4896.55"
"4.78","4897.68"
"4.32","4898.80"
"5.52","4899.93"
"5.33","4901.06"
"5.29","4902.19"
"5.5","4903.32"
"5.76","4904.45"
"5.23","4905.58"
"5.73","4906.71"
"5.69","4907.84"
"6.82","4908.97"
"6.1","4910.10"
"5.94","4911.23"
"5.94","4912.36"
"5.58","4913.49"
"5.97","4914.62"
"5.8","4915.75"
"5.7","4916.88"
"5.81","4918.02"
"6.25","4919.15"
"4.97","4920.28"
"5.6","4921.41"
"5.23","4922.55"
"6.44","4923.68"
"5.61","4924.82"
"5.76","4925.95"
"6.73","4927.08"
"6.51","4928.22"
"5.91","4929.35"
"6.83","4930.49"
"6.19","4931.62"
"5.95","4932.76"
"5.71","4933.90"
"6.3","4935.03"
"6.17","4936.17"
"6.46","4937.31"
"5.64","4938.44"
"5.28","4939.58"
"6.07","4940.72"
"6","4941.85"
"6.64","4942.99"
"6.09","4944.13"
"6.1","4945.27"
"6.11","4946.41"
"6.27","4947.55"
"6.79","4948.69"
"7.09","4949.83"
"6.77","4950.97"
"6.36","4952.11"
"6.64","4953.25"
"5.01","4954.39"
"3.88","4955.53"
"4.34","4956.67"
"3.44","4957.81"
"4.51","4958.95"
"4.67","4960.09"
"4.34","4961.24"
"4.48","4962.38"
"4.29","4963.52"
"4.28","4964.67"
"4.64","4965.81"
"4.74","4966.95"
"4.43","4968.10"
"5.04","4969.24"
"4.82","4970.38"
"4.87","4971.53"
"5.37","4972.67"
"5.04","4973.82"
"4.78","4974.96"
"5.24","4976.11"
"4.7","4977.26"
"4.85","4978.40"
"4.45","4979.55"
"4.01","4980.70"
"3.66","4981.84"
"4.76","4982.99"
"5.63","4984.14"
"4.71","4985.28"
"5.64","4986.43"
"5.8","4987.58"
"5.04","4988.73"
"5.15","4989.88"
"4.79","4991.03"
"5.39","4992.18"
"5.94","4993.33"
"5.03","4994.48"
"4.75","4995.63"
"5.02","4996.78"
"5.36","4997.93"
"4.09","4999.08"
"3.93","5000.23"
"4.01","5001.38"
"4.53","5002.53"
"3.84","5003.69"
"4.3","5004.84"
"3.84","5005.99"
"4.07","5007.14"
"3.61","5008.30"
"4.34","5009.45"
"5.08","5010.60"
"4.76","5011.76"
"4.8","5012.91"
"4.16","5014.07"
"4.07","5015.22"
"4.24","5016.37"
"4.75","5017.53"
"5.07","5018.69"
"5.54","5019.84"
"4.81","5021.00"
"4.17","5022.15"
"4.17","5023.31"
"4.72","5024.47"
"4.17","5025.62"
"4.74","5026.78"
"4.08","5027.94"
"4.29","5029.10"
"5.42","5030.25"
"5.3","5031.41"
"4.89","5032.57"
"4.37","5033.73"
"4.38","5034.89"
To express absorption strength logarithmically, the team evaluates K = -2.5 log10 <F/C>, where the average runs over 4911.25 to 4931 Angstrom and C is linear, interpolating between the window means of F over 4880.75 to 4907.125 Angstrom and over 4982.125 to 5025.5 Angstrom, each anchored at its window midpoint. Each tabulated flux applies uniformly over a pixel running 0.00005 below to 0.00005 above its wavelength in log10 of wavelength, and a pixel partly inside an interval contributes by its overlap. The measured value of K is -0.21 mag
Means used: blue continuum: 4.97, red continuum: 4.69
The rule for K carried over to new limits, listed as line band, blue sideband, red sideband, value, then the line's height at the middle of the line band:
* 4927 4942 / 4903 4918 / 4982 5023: -0.106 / 5.54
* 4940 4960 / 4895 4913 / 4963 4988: -0.137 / 5.06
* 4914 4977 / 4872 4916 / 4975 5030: -0.135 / 4.9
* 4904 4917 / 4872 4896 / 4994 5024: -0.238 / 4.71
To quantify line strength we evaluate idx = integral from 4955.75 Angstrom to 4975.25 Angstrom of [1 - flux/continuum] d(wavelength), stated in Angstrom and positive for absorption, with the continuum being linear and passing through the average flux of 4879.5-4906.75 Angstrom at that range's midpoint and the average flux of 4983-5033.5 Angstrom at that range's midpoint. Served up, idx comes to 0.86 Angstrom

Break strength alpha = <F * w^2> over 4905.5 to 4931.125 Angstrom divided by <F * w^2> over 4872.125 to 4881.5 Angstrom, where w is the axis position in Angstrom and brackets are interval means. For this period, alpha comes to 1.27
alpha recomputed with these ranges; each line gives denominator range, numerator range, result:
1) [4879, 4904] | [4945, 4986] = 1.06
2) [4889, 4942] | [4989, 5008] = 0.84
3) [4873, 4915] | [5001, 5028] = 0.90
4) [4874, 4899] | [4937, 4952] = 1.34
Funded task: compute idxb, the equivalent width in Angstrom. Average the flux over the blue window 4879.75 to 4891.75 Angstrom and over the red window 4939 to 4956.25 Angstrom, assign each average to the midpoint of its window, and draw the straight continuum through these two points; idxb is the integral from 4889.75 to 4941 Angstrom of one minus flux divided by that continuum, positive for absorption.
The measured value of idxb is -3.62 Angstrom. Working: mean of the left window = 4.64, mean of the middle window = 5.69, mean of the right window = 6.06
